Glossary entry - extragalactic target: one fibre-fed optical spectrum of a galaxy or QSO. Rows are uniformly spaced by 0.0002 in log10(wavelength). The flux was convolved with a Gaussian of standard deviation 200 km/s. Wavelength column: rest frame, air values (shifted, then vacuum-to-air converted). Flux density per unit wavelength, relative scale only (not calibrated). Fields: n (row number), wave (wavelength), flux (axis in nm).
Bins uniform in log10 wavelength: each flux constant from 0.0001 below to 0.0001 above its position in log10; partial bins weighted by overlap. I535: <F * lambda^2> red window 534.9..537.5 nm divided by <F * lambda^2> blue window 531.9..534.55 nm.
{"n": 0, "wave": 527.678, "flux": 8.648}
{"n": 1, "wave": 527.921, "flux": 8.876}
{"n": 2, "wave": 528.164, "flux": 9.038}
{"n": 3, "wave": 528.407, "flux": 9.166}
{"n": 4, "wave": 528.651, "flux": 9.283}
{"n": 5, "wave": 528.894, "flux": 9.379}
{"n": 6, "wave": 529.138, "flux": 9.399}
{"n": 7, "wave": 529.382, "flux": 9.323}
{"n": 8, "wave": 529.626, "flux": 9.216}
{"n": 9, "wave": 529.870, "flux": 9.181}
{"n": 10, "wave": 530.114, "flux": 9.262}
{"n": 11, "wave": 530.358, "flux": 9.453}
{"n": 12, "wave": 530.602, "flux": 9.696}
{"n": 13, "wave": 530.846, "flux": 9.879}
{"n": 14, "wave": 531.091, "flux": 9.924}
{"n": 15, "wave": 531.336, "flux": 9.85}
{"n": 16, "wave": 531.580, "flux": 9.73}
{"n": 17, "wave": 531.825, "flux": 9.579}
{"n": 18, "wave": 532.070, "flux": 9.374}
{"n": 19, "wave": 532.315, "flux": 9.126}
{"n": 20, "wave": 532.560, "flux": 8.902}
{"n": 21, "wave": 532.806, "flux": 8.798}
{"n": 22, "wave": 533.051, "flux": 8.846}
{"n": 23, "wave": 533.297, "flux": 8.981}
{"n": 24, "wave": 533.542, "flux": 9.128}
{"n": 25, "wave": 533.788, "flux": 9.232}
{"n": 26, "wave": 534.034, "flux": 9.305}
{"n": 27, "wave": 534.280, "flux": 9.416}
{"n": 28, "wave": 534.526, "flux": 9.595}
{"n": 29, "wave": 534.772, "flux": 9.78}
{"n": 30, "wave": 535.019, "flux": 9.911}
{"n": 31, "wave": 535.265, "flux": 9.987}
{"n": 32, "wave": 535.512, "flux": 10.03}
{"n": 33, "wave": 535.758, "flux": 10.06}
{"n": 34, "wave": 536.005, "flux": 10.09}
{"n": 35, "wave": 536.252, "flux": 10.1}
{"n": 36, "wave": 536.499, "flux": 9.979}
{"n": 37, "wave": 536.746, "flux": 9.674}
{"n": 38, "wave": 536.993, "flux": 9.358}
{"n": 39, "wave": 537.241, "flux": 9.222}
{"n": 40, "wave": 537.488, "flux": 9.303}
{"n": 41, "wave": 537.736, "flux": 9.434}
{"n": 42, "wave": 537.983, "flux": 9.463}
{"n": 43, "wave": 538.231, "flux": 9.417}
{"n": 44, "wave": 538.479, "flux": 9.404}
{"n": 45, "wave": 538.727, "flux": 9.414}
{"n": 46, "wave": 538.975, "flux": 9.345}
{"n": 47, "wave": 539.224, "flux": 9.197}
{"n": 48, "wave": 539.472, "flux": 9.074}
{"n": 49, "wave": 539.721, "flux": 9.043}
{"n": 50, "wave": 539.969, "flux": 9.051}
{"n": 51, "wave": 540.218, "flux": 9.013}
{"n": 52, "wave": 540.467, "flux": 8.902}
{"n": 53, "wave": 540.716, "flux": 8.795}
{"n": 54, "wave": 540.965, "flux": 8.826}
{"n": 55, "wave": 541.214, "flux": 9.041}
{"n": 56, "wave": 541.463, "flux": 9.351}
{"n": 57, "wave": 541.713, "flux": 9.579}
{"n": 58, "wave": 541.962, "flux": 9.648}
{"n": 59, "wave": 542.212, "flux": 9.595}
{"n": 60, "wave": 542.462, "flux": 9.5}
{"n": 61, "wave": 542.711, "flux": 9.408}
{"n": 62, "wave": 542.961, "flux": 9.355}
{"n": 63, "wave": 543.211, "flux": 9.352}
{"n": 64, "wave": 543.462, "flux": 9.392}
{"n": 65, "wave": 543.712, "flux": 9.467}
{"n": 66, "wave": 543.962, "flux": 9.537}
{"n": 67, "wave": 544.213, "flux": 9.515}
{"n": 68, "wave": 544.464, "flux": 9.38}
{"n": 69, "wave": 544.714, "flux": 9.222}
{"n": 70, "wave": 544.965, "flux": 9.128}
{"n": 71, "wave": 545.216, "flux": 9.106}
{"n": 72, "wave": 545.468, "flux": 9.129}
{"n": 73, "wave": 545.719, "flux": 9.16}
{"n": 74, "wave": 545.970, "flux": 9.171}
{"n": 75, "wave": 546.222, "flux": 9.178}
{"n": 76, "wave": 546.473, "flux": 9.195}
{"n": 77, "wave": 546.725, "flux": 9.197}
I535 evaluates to 1.1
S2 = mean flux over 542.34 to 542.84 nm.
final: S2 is 9.47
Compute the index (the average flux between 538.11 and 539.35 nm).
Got 9.35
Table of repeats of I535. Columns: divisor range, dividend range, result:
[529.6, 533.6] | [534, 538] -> 1.05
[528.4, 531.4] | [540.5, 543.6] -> 1.03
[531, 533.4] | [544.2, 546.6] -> 1.04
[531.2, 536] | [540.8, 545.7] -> 1.02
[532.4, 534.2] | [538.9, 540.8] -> 1.03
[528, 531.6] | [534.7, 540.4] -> 1.04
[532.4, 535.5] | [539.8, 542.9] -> 1.02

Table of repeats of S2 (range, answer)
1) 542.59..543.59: 9.37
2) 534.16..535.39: 9.74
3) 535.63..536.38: 10.1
